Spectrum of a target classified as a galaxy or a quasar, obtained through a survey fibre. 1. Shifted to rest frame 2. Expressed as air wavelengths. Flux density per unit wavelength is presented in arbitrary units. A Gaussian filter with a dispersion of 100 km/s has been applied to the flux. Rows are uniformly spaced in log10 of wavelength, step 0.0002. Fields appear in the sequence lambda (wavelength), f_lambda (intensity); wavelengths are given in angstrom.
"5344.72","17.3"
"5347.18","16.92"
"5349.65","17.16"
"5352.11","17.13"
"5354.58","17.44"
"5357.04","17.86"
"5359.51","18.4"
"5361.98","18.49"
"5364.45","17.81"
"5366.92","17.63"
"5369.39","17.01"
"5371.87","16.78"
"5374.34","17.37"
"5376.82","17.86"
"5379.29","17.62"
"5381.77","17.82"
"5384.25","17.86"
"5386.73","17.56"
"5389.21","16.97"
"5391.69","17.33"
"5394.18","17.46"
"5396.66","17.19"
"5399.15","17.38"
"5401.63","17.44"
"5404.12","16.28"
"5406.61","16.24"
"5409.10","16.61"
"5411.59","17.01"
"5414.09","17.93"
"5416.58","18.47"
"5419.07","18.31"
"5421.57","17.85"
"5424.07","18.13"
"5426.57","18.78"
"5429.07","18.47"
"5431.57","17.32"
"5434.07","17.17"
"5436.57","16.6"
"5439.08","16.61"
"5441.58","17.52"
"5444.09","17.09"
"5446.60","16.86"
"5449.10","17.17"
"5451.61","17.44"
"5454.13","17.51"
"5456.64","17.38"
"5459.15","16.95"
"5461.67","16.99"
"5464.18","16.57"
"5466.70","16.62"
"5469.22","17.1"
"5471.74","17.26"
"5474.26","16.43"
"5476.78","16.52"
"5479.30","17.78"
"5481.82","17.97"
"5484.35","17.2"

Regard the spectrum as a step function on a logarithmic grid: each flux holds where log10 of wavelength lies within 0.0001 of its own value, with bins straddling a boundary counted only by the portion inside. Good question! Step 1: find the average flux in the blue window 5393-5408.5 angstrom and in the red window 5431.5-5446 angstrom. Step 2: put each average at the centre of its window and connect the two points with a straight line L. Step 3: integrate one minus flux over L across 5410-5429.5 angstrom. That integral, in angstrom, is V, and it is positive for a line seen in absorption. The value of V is -1.2 angstrom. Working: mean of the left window 17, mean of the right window 17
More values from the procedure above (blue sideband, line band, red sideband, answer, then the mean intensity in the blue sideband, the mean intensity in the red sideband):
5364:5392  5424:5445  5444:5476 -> -0.4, 17.5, 17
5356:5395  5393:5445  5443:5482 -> -0.2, 17.6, 17.1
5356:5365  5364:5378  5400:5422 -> 0.5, 18.2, 17.3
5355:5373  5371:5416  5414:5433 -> 1.6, 17.7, 18.2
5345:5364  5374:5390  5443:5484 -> -0.1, 17.6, 17.1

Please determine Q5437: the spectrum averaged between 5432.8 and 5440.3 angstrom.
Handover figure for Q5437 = 16.8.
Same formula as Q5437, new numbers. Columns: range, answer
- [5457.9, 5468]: 16.8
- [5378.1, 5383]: 17.7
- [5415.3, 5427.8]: 18.3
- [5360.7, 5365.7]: 18.1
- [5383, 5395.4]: 17.4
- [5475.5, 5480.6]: 17.2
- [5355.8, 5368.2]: 18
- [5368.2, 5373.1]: 16.9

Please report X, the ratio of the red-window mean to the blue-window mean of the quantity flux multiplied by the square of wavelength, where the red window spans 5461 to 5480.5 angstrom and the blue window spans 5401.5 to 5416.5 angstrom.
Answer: 1.0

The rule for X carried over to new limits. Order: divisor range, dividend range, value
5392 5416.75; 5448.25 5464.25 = 1.02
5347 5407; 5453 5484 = 1.01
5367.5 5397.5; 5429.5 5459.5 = 1.01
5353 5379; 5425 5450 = 1.01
